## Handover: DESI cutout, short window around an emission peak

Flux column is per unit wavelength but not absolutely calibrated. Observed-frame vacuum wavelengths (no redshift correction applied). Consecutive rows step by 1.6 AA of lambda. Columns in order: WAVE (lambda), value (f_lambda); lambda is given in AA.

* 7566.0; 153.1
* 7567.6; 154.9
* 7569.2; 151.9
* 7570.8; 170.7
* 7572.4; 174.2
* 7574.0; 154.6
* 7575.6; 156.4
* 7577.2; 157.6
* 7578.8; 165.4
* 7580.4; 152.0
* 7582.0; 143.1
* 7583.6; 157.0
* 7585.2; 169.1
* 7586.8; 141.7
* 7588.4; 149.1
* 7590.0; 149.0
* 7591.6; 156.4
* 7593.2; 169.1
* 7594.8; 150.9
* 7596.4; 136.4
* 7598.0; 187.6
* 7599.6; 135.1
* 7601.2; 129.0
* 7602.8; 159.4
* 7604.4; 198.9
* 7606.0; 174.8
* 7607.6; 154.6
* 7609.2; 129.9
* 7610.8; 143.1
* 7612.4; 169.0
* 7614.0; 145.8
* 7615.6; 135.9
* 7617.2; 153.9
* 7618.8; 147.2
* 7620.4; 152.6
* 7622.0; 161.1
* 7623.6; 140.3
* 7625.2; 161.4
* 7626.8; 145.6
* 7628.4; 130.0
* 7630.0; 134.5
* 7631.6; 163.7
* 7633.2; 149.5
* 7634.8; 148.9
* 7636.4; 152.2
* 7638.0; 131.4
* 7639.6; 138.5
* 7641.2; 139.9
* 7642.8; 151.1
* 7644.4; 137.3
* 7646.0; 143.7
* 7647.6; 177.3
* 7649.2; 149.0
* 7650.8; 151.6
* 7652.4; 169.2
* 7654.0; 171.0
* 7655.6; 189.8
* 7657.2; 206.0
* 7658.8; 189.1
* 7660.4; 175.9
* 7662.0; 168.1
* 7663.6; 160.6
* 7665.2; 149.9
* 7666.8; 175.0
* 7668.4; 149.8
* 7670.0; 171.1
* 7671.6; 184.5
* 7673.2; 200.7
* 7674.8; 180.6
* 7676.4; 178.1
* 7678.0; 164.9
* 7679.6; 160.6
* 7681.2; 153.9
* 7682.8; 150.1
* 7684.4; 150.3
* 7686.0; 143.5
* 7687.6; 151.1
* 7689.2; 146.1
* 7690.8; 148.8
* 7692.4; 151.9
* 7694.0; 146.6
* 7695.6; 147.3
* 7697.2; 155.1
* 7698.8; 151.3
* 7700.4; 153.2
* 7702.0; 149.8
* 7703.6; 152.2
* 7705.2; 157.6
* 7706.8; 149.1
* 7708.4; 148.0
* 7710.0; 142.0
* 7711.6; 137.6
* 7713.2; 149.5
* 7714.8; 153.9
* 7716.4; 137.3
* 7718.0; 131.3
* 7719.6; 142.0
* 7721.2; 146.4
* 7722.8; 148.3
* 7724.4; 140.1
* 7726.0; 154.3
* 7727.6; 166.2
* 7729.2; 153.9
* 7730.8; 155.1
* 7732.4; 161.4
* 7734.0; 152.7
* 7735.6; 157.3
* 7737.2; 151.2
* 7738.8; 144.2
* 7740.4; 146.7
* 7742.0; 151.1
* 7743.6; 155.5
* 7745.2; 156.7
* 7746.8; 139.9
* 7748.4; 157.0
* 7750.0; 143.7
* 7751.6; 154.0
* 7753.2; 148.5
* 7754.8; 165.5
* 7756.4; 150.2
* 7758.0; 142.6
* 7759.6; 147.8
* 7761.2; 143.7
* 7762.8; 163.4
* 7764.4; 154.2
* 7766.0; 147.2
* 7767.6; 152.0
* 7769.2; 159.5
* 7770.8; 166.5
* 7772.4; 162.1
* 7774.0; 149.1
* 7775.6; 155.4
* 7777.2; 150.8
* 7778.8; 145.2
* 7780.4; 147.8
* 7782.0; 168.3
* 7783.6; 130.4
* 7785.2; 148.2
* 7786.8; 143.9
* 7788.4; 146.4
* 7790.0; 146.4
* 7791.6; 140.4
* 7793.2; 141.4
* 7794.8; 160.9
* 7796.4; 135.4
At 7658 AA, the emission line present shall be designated [S II]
